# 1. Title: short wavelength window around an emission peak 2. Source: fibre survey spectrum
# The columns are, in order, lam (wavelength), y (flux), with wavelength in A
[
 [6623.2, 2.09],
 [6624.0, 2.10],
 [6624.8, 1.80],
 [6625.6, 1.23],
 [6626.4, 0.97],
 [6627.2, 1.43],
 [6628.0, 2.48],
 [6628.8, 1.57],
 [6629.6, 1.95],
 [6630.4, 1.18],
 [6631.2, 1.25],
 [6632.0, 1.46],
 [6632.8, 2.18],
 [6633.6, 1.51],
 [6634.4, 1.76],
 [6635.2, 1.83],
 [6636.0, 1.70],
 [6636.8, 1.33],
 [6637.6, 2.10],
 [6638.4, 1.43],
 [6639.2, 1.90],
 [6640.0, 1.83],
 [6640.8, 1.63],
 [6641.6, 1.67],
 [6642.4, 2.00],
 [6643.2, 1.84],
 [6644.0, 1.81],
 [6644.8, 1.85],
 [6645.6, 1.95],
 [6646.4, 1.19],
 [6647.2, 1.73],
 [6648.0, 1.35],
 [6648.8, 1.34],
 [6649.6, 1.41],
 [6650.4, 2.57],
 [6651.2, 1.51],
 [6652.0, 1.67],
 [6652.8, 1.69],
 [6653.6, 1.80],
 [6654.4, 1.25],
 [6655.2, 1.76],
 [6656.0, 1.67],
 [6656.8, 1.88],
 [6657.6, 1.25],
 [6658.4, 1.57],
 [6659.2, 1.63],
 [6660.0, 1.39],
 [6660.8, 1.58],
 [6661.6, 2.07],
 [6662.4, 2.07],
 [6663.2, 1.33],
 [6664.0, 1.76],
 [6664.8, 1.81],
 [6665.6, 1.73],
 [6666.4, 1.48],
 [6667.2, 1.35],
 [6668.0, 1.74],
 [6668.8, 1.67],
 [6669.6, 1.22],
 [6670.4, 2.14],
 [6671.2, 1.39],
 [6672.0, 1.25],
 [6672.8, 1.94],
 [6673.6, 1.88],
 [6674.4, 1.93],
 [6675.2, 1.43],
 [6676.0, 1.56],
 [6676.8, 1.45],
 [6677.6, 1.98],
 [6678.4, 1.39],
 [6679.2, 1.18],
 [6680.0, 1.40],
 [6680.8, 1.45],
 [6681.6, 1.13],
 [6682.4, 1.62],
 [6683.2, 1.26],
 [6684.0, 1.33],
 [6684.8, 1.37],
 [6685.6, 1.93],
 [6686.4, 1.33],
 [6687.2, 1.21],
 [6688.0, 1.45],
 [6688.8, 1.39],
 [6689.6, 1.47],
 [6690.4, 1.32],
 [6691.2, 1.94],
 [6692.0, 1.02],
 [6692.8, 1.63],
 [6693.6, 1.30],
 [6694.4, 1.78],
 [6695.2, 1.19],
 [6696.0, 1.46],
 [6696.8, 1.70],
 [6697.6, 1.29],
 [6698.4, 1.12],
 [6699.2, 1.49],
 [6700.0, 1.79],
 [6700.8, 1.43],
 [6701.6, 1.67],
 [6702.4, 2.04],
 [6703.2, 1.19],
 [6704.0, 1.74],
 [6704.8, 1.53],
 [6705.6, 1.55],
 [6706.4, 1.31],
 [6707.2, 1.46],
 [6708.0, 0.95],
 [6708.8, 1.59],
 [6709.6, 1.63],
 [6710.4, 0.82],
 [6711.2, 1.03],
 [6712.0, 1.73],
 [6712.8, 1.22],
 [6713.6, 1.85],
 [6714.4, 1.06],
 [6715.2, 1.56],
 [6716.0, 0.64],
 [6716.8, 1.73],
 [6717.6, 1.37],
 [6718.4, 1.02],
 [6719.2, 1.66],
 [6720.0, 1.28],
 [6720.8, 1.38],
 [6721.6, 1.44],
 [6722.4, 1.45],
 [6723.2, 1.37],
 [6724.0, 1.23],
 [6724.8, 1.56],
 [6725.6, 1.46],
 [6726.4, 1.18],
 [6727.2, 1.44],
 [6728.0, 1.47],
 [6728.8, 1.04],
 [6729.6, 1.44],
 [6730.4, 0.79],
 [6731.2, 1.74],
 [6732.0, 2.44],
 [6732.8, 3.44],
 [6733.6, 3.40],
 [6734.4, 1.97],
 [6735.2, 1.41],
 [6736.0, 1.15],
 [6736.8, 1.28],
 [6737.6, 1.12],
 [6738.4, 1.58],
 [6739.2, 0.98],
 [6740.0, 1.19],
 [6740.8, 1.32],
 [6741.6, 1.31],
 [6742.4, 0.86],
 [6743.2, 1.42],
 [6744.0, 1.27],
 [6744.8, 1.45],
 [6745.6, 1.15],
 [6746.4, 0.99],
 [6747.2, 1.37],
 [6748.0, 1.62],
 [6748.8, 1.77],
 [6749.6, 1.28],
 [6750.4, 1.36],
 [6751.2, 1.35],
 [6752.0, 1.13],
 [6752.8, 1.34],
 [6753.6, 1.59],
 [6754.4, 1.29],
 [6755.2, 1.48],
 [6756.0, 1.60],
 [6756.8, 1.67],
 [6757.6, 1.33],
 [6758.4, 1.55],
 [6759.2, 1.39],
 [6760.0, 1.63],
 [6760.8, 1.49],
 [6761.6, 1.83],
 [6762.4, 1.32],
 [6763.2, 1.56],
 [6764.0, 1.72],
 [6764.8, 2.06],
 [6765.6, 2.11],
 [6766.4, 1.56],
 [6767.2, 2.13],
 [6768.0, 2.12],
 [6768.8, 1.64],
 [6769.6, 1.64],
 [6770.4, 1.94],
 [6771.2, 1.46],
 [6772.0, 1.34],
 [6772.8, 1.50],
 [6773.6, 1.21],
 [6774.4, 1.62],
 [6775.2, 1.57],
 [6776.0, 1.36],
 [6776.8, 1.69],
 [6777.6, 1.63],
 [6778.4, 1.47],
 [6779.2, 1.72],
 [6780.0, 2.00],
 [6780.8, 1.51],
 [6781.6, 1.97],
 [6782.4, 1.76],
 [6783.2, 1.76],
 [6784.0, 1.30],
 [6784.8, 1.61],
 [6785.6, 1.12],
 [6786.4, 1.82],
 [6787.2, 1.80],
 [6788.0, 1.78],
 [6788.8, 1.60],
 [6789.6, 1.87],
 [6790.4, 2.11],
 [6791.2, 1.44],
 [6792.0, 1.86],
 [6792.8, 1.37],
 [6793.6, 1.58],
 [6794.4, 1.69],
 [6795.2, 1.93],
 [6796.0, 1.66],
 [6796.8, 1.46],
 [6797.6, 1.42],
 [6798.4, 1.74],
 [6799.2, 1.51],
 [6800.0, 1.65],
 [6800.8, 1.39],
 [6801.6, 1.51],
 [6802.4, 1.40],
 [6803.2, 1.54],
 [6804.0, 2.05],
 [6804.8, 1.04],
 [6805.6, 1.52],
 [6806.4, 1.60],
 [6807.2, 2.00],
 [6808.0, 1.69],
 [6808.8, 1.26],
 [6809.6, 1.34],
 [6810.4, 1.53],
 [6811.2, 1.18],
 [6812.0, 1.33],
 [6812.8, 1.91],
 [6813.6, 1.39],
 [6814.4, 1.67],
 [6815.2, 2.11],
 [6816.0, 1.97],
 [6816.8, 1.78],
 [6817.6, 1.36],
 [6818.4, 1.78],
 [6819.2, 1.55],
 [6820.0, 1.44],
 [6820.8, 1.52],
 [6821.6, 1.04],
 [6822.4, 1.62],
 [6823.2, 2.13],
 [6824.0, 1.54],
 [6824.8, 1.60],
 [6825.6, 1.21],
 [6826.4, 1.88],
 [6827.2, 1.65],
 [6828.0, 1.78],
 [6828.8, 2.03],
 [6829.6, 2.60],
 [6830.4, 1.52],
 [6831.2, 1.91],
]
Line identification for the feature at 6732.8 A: H-gamma 4340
